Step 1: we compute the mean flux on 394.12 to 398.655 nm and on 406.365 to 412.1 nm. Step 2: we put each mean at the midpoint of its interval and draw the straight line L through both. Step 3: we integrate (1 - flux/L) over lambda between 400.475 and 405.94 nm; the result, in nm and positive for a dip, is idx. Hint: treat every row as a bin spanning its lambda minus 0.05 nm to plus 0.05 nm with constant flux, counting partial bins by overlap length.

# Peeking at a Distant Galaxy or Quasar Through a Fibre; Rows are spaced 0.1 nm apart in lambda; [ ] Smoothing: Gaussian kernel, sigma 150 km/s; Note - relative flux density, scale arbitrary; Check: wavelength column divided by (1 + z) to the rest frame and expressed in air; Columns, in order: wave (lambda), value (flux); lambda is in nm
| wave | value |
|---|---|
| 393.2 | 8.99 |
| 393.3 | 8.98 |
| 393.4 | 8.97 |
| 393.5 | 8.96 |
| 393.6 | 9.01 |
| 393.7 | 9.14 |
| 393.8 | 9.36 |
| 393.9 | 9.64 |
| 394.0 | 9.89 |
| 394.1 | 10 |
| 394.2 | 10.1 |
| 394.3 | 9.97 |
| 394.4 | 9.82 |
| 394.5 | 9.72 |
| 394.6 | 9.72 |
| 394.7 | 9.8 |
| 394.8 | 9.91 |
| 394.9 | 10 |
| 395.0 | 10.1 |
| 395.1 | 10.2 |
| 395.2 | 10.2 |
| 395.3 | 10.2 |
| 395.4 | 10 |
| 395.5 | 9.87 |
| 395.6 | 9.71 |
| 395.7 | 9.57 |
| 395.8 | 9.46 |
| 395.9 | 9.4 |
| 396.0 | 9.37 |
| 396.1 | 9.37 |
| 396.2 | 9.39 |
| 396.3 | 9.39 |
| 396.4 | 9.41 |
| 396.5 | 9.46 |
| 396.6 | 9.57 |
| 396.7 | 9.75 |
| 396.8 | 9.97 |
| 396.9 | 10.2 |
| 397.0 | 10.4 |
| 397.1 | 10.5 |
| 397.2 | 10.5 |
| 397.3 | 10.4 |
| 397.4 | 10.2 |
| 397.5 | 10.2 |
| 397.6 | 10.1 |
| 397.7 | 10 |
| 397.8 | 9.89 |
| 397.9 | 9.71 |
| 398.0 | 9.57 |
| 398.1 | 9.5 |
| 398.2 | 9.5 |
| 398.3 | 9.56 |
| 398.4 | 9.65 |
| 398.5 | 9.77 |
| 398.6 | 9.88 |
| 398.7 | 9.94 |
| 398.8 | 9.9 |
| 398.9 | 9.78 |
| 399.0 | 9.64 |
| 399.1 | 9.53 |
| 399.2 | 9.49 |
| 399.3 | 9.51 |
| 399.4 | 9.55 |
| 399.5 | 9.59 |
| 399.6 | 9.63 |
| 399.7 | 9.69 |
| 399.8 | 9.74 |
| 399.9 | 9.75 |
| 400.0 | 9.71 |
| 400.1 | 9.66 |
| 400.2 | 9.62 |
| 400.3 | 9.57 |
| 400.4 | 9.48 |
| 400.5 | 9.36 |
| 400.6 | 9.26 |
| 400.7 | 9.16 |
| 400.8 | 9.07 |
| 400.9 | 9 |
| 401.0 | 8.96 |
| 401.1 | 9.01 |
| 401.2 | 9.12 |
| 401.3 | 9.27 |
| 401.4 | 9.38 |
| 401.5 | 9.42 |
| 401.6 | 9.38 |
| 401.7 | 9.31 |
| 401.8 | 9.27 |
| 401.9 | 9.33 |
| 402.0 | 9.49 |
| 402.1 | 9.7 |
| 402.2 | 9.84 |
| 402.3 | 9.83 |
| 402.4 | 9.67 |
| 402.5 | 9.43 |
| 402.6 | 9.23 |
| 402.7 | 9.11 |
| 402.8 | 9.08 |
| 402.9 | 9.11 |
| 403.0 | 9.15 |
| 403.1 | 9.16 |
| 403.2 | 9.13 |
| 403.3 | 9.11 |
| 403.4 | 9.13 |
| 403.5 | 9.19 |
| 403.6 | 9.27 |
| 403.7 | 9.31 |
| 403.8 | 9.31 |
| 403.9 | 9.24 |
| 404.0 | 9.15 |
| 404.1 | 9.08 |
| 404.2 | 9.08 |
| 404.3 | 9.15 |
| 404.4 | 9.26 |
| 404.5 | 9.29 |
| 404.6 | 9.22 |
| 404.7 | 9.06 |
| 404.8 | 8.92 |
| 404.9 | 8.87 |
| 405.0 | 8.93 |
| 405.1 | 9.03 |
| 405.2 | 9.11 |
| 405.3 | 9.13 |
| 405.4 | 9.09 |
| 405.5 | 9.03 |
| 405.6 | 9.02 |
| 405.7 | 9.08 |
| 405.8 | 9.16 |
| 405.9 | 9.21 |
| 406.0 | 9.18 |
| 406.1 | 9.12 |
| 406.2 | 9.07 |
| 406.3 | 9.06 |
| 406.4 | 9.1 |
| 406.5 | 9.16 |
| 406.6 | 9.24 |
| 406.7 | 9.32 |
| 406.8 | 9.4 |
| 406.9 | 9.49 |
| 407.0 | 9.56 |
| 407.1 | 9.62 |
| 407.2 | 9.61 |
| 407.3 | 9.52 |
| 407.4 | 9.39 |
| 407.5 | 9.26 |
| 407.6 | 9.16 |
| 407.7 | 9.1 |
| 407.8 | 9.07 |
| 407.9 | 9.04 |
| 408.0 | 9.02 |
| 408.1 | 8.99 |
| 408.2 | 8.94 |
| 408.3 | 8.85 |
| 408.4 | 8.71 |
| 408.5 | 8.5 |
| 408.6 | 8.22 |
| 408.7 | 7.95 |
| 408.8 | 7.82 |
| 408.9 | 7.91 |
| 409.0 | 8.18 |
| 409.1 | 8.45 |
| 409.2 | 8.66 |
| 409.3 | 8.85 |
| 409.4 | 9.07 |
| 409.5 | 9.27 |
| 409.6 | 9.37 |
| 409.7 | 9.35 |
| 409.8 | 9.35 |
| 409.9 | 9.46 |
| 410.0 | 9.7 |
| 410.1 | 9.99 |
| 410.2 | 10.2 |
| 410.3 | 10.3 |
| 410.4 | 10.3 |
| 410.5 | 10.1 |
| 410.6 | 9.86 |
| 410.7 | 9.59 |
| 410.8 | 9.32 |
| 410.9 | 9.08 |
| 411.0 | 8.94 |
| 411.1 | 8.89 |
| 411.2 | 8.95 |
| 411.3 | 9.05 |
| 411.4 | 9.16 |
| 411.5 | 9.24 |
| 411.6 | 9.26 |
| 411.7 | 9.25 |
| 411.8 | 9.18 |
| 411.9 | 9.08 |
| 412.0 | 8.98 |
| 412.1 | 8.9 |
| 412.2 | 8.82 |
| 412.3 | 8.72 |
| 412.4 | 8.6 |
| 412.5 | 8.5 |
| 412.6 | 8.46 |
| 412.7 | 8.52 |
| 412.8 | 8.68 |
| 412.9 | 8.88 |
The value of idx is 0.16 nm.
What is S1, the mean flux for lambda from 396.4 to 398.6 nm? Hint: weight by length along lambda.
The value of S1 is 9.91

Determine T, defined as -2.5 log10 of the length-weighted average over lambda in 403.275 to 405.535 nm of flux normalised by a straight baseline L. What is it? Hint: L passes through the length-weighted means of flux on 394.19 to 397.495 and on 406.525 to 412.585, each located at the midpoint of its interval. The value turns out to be 0.03 mag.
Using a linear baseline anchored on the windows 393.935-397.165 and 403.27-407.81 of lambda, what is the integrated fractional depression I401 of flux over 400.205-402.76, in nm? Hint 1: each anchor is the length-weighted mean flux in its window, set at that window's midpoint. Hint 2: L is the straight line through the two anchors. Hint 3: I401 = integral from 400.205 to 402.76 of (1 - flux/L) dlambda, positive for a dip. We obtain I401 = 0.03 nm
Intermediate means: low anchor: 9.83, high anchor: 9.19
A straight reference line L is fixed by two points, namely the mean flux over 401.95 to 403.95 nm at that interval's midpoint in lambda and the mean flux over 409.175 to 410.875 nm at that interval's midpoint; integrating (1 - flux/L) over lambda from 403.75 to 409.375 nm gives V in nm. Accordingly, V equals 0.26 nm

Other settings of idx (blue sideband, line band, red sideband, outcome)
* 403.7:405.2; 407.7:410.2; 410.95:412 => 0.057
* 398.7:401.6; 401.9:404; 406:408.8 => -0.002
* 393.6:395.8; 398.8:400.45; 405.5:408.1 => -0.008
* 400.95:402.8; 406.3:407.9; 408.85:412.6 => -0.011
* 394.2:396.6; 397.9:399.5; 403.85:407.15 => -0.016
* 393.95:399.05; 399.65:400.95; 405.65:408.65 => 0.017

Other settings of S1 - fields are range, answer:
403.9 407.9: 9.19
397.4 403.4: 9.5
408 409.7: 8.64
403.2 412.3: 9.14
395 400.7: 9.75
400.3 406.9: 9.22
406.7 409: 8.95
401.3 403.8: 9.33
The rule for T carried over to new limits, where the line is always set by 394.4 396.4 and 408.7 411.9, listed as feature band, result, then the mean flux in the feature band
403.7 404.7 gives 0.03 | 9.2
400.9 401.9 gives 0.04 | 9.23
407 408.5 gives 0.02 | 9.15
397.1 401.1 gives -0.01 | 9.67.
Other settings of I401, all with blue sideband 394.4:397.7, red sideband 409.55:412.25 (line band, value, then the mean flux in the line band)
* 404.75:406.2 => 0.08 nm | 9.06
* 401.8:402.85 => 0.02 nm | 9.46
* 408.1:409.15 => 0.12 nm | 8.38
